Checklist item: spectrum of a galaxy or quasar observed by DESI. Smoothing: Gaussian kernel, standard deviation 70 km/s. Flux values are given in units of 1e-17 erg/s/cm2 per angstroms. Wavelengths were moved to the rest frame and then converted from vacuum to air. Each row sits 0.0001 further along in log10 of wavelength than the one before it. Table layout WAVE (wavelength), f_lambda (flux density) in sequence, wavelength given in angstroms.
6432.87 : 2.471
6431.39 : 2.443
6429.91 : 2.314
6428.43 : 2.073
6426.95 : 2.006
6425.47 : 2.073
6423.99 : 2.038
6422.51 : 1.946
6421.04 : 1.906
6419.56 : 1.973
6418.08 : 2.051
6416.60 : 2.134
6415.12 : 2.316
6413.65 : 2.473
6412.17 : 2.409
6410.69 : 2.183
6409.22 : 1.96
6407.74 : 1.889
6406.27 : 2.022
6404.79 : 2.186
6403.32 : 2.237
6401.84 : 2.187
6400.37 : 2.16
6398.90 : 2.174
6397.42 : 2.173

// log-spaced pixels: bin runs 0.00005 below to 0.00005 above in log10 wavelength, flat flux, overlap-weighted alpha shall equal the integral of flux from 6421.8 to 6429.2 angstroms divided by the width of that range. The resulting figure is 2.03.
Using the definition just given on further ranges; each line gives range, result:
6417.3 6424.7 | 1.98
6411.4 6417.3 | 2.33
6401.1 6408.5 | 2.1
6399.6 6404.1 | 2.2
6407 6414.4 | 2.19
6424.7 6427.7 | 2.04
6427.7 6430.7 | 2.2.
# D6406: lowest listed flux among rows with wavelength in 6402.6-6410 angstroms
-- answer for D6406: 1.889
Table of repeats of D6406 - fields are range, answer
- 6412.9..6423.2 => 1.906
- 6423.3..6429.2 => 2.006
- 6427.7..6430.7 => 2.073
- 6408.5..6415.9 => 1.96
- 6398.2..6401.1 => 2.16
